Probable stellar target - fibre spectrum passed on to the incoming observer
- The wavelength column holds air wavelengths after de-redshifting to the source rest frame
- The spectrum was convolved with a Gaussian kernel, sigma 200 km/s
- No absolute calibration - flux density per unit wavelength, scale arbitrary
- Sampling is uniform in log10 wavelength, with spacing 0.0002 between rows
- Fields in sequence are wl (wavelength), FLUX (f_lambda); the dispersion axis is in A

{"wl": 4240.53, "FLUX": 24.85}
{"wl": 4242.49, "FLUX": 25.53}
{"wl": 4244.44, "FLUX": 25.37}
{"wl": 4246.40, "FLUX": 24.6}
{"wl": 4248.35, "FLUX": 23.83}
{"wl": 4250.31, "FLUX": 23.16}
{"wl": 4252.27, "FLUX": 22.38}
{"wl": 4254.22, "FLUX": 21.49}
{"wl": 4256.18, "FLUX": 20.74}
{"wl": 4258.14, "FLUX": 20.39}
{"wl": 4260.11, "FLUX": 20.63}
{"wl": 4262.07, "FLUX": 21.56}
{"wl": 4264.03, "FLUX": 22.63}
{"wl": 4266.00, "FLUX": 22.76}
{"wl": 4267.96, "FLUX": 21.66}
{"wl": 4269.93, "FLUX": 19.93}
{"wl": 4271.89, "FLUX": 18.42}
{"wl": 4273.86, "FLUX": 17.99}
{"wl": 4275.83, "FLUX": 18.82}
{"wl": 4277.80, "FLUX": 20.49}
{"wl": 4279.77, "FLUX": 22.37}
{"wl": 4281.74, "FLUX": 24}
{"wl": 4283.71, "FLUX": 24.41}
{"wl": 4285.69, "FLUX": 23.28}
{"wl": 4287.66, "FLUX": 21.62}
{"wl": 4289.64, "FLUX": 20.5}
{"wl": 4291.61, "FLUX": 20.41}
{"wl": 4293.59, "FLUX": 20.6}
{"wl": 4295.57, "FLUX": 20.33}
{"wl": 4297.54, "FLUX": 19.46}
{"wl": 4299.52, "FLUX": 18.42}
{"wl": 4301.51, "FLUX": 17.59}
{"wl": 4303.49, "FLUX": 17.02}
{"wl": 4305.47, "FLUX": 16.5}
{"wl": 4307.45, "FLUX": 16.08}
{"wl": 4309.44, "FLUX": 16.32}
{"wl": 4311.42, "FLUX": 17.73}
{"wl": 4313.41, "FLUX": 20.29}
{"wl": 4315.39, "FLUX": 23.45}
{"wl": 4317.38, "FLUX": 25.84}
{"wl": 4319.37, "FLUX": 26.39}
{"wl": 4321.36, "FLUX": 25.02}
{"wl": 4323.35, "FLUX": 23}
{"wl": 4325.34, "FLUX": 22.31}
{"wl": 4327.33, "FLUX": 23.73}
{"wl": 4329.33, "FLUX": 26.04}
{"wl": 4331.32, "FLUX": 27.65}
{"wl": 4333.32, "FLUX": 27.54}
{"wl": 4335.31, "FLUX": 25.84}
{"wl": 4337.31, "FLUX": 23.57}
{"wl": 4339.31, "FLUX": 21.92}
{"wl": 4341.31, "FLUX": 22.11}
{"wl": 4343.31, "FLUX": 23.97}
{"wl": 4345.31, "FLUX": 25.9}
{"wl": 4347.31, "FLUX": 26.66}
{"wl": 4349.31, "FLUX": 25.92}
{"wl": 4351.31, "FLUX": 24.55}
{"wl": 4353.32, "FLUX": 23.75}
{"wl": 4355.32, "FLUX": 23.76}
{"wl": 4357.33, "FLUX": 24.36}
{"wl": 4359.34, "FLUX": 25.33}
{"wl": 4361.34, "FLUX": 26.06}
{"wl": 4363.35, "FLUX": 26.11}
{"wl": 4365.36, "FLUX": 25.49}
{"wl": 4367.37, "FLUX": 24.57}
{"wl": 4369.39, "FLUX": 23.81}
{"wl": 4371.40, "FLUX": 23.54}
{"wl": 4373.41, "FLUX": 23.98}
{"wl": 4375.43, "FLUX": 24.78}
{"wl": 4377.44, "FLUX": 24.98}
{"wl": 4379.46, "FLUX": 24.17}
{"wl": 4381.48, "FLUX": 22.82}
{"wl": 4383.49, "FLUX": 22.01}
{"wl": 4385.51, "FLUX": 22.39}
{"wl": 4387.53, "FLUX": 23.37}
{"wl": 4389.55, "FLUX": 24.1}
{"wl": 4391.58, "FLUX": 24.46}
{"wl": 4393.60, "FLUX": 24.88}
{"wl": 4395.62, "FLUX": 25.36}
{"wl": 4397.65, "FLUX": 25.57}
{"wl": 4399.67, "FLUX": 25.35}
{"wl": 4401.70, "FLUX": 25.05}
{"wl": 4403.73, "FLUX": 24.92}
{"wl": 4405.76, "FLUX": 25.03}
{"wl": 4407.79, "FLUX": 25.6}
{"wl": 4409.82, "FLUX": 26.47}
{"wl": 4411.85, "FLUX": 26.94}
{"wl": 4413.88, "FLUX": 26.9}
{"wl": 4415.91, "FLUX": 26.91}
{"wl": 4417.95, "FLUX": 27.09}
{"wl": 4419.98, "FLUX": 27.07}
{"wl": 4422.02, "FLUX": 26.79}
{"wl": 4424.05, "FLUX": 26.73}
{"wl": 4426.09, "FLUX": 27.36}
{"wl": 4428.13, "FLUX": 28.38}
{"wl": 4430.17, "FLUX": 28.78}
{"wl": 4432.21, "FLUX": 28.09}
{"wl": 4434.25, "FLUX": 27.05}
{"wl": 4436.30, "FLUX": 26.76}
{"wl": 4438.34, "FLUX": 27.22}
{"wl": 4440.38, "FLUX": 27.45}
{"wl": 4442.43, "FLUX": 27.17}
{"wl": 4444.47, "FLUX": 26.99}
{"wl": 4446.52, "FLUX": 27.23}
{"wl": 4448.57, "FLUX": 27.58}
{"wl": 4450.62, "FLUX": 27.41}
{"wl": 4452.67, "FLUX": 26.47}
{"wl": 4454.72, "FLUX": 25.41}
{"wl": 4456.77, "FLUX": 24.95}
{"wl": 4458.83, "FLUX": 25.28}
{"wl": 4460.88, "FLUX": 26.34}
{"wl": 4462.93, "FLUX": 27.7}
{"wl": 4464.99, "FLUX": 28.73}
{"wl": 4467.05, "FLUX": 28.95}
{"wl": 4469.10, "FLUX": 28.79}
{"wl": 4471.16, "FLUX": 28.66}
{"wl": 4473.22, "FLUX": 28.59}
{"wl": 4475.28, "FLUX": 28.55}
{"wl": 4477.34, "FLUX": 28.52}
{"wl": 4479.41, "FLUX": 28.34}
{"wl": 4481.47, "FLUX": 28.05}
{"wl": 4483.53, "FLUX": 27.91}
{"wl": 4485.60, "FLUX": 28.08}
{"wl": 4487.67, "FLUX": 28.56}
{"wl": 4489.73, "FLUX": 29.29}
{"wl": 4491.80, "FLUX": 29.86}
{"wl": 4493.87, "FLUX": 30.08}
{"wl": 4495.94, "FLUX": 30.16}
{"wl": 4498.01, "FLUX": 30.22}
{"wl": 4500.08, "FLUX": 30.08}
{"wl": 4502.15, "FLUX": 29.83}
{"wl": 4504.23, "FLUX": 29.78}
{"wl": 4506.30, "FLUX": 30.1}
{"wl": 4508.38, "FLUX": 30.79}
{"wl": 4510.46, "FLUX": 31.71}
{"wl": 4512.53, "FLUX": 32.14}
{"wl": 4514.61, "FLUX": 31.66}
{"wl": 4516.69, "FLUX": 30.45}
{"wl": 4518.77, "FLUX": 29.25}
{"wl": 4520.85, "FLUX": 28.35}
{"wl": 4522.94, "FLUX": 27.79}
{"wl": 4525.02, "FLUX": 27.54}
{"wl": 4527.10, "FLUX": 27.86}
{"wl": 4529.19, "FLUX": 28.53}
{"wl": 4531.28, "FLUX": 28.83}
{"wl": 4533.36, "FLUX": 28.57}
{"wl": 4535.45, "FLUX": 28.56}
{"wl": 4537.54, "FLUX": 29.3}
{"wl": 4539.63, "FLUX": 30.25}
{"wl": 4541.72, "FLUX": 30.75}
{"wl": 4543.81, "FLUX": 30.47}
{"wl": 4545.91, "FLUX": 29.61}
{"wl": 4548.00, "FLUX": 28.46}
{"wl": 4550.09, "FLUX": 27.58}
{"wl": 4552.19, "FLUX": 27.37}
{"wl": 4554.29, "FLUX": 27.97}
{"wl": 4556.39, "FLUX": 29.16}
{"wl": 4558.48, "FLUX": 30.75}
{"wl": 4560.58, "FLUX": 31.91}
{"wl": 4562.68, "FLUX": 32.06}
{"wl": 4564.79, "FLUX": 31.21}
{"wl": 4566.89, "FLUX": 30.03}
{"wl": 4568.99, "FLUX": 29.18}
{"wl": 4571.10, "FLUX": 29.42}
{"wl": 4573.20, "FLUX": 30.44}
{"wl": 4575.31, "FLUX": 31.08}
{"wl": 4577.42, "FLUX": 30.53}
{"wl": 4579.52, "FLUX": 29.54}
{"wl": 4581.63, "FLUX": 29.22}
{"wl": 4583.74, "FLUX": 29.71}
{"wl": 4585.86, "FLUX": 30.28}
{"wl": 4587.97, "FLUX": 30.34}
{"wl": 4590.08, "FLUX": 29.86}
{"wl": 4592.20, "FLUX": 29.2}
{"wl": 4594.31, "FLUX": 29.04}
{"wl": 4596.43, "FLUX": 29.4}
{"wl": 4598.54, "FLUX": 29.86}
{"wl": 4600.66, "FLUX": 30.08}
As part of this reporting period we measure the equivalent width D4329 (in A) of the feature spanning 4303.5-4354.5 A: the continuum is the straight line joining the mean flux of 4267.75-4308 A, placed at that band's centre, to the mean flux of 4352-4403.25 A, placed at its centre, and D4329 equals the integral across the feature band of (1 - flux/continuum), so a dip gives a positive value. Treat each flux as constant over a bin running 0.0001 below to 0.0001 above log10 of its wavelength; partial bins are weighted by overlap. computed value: -2.6 A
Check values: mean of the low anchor 20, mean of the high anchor 24.4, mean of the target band 23.2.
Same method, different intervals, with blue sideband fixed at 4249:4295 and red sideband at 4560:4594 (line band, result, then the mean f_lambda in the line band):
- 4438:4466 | -0.3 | 26.8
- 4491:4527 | -2.2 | 29.9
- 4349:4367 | -0.9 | 25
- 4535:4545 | -0.3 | 29.9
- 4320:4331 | -0.7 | 24.3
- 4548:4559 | 0.4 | 28.5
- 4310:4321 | 0.0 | 22.6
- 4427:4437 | -0.7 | 27.8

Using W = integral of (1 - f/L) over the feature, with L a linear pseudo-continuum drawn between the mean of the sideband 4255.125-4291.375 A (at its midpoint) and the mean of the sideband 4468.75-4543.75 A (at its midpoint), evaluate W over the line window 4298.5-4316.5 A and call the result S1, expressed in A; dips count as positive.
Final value 3.4 A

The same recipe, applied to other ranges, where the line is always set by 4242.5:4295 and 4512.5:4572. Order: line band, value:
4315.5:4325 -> -0.6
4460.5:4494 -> -1.1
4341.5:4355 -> -0.5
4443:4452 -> -0.2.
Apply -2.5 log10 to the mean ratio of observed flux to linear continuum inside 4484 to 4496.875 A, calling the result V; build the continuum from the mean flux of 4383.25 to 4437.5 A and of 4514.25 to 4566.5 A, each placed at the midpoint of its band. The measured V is -0.05 mag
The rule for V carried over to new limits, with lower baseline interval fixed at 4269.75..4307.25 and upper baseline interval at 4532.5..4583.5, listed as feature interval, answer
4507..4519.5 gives -0.11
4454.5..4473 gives -0.04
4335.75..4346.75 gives -0.09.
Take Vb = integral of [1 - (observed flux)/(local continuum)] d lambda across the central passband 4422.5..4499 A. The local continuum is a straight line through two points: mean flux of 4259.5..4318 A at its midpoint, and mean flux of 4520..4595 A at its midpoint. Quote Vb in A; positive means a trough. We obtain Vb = -5.0 A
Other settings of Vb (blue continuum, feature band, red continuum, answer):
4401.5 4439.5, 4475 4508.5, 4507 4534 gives -0.6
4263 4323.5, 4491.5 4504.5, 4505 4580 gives -0.9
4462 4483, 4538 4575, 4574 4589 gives -0.1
